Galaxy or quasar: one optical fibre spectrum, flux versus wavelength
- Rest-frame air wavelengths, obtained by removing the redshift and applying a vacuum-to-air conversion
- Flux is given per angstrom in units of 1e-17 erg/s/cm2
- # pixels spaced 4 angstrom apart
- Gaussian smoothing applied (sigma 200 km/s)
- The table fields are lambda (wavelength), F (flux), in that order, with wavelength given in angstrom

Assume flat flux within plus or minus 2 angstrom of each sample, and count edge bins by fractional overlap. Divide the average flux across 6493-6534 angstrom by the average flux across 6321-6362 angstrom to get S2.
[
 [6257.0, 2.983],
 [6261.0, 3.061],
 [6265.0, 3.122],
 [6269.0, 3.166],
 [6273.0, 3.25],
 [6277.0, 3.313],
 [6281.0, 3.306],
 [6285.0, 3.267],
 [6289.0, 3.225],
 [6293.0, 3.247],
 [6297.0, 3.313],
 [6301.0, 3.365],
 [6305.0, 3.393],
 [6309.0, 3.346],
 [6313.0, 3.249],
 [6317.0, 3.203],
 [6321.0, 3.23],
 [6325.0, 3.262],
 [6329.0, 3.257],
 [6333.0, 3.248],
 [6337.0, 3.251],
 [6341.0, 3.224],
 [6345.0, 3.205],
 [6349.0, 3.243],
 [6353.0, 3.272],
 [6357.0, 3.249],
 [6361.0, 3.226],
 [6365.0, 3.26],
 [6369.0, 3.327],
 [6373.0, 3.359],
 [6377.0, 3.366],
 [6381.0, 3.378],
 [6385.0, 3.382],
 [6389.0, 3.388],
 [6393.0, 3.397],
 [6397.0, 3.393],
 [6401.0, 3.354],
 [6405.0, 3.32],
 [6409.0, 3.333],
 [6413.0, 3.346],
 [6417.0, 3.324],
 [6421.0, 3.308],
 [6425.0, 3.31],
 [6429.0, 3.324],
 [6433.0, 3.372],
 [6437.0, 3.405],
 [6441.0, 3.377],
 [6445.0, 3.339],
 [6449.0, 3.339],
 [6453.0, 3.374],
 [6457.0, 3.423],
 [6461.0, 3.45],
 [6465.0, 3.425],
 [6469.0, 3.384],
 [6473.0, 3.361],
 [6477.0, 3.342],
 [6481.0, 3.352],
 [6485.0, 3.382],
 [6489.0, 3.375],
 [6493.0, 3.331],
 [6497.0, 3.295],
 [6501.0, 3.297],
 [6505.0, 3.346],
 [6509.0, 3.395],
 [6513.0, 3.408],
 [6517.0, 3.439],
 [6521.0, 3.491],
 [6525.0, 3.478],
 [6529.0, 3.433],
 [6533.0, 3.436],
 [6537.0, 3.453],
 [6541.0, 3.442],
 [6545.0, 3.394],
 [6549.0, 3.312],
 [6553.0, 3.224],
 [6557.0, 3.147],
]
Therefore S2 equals 1.05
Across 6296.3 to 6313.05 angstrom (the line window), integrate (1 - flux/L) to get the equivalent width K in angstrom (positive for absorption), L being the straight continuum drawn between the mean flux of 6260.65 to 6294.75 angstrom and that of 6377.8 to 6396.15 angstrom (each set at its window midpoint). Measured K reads -0.4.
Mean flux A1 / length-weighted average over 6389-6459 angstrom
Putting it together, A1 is 3.36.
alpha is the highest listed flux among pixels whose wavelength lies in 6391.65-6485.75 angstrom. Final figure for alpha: 3.45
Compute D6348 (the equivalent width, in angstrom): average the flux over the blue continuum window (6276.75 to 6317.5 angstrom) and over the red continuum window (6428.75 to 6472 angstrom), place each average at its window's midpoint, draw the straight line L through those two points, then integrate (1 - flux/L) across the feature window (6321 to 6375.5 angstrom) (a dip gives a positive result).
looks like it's 1.1 angstrom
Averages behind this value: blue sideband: 3.3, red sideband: 3.38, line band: 3.26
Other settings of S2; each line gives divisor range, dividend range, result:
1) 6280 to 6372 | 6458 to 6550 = 1.04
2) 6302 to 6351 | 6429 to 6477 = 1.04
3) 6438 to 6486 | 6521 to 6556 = 1.00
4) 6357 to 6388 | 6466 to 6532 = 1.02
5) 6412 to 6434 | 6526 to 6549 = 1.03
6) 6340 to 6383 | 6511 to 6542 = 1.05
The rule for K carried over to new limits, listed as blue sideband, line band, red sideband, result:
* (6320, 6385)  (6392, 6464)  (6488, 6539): -0.6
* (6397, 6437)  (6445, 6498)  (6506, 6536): 0.3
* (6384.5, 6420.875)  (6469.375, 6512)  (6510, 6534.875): 0.9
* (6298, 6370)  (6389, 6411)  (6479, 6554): -0.3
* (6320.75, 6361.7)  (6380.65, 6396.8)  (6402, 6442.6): -0.4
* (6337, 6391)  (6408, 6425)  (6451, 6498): 0.0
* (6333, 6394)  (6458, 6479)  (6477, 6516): -0.3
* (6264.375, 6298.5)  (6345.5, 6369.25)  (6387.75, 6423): 0.4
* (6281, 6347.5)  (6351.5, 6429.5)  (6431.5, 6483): -0.1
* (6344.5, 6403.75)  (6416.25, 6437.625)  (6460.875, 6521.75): 0.1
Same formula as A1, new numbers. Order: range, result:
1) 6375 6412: 3.37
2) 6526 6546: 3.44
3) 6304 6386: 3.28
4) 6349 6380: 3.29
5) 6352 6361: 3.25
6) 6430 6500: 3.37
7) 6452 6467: 3.42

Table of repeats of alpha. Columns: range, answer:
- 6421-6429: 3.324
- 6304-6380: 3.393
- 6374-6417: 3.397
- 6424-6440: 3.405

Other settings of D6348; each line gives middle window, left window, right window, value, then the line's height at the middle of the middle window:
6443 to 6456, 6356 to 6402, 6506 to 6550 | 0.1 angstrom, 3.38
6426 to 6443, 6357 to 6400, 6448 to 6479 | 0.0 angstrom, 3.37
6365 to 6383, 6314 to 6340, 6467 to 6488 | -0.4 angstrom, 3.28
